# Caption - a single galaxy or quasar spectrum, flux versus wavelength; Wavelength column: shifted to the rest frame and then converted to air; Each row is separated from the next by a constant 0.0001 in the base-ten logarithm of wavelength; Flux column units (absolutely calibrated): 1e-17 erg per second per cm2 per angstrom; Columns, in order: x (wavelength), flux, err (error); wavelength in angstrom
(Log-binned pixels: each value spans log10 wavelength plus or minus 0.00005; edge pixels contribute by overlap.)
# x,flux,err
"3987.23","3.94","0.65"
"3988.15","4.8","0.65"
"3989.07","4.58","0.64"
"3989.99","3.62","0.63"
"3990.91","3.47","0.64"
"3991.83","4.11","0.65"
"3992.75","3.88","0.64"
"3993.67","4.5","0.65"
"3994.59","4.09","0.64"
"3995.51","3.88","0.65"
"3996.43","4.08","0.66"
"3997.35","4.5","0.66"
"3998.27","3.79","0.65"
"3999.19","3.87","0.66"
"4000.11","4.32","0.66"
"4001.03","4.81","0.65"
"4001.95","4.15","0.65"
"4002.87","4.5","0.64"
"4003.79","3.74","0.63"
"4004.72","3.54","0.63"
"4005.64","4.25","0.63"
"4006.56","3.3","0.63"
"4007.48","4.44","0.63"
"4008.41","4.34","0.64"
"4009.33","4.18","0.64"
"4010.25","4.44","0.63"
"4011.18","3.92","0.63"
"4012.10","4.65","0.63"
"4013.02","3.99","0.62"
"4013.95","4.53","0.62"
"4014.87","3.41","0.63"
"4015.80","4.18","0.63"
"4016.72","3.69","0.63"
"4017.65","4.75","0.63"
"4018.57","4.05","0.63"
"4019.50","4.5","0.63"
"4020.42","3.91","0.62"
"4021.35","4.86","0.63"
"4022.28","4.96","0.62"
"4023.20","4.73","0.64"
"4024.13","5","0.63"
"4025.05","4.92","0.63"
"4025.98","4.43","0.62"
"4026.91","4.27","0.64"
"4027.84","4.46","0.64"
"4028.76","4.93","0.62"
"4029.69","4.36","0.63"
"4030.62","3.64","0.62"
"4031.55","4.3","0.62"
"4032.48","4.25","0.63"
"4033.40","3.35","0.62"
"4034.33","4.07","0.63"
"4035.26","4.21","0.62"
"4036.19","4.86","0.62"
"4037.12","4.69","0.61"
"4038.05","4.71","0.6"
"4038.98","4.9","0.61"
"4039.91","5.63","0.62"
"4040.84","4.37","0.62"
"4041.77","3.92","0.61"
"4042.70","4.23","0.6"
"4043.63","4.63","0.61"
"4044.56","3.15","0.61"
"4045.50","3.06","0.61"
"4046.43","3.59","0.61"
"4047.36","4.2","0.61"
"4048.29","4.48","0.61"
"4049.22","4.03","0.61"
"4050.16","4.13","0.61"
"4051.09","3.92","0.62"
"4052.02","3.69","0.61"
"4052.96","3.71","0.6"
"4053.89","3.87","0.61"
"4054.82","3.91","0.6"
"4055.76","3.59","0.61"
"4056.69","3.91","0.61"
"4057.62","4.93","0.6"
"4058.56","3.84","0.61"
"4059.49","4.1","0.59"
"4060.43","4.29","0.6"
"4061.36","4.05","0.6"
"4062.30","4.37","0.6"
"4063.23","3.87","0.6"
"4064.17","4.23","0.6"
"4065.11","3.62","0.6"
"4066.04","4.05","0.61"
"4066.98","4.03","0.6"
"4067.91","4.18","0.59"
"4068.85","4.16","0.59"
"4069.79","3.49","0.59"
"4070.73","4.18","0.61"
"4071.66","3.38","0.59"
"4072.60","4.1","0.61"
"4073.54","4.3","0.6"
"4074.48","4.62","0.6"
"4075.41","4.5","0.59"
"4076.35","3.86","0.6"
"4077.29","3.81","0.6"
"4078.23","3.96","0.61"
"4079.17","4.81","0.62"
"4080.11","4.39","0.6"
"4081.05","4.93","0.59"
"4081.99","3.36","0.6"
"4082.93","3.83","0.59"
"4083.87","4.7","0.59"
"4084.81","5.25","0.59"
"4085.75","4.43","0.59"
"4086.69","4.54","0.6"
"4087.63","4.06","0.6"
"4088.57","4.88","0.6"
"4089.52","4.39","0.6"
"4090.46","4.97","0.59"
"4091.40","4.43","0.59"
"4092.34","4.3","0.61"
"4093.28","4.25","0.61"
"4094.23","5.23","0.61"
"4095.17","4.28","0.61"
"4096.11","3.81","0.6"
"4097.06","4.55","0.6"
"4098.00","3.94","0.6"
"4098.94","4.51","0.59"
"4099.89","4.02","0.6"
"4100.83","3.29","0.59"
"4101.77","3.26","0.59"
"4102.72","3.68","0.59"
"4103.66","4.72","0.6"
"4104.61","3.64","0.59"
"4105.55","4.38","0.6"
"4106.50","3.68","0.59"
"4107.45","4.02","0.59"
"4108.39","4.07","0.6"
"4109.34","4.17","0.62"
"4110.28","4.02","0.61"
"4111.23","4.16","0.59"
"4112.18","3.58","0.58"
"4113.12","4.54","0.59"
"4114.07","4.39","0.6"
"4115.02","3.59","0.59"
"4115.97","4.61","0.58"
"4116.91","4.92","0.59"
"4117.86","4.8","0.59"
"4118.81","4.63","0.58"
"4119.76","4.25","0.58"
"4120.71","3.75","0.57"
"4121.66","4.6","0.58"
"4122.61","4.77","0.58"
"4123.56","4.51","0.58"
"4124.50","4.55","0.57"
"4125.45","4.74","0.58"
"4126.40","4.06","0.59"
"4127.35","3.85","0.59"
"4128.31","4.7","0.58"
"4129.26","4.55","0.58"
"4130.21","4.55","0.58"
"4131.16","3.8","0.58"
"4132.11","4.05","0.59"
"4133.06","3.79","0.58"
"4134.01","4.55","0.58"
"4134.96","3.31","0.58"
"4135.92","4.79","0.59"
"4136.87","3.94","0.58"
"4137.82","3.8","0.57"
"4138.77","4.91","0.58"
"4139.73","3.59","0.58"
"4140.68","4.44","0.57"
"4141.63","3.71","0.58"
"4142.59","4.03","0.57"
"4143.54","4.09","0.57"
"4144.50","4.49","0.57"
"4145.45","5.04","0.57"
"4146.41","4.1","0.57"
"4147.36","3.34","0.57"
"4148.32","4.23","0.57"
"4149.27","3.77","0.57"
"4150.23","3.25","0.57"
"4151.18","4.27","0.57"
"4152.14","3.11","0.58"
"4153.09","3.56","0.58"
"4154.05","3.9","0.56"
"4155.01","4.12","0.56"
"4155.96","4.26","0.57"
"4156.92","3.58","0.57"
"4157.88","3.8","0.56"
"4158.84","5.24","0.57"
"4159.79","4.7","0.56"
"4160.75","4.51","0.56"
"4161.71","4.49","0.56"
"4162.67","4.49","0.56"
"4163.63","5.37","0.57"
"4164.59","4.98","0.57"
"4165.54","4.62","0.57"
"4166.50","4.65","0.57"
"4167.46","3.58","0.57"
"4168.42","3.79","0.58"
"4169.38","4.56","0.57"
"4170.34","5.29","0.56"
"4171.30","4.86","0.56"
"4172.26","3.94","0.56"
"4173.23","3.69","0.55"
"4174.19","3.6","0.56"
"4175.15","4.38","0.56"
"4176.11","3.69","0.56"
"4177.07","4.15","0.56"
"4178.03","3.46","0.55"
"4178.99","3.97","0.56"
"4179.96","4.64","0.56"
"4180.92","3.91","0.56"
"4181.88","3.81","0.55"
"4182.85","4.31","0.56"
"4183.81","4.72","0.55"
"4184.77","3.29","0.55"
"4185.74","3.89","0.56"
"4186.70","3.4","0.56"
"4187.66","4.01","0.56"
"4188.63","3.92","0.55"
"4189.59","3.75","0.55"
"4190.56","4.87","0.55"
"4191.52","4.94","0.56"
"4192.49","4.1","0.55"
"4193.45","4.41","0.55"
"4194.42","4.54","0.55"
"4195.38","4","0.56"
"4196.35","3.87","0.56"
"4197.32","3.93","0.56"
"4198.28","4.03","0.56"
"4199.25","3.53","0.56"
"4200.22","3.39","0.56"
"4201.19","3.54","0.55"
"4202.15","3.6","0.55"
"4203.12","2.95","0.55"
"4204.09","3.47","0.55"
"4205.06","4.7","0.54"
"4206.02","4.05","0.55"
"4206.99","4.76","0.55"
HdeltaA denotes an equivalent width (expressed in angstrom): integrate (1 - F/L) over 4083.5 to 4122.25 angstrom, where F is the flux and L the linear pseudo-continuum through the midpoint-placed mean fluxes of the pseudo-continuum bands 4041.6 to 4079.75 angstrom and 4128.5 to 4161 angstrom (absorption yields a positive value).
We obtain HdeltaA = -2.1 angstrom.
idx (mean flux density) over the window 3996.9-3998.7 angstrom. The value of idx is 4.15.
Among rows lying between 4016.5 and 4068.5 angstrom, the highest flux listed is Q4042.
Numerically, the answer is 5.63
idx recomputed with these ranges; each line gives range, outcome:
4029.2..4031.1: 4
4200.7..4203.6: 3.37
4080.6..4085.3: 4.41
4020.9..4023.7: 4.85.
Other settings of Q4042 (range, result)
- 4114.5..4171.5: 5.37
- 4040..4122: 5.25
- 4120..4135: 4.77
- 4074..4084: 4.93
